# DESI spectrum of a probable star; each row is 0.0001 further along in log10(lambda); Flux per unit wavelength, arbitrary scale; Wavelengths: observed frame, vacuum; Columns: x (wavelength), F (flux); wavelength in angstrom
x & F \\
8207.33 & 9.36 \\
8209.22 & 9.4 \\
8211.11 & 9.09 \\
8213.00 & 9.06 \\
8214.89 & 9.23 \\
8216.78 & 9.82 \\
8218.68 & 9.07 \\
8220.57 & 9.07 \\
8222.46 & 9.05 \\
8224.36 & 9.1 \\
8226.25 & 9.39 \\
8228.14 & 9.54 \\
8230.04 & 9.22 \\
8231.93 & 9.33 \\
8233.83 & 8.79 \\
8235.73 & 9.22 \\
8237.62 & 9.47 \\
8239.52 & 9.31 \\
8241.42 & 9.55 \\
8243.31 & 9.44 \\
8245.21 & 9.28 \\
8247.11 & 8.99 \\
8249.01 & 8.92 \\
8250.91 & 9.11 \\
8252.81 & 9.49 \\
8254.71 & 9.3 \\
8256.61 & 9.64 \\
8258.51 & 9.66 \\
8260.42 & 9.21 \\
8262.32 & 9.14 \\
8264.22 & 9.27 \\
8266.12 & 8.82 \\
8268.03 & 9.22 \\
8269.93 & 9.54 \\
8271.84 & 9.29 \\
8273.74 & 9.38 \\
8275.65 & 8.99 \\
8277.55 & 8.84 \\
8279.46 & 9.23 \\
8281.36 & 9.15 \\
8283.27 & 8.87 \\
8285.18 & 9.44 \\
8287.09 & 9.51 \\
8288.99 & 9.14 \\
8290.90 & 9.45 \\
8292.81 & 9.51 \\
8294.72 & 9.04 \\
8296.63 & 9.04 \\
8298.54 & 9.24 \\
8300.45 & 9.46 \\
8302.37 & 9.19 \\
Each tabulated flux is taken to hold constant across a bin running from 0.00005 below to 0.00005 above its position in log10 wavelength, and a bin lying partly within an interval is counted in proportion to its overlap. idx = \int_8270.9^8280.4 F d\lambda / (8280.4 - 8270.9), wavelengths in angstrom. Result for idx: 9.15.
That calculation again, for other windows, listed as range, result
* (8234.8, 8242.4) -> 9.4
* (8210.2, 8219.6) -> 9.25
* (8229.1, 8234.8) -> 9.11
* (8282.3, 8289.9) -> 9.24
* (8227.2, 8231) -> 9.38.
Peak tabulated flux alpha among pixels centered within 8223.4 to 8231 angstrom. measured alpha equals 9.54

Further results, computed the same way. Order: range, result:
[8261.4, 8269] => 9.27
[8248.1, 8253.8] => 9.49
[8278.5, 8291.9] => 9.51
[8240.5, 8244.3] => 9.55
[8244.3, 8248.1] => 9.28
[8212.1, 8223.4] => 9.82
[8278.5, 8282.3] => 9.23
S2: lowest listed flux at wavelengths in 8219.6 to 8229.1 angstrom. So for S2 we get 9.05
